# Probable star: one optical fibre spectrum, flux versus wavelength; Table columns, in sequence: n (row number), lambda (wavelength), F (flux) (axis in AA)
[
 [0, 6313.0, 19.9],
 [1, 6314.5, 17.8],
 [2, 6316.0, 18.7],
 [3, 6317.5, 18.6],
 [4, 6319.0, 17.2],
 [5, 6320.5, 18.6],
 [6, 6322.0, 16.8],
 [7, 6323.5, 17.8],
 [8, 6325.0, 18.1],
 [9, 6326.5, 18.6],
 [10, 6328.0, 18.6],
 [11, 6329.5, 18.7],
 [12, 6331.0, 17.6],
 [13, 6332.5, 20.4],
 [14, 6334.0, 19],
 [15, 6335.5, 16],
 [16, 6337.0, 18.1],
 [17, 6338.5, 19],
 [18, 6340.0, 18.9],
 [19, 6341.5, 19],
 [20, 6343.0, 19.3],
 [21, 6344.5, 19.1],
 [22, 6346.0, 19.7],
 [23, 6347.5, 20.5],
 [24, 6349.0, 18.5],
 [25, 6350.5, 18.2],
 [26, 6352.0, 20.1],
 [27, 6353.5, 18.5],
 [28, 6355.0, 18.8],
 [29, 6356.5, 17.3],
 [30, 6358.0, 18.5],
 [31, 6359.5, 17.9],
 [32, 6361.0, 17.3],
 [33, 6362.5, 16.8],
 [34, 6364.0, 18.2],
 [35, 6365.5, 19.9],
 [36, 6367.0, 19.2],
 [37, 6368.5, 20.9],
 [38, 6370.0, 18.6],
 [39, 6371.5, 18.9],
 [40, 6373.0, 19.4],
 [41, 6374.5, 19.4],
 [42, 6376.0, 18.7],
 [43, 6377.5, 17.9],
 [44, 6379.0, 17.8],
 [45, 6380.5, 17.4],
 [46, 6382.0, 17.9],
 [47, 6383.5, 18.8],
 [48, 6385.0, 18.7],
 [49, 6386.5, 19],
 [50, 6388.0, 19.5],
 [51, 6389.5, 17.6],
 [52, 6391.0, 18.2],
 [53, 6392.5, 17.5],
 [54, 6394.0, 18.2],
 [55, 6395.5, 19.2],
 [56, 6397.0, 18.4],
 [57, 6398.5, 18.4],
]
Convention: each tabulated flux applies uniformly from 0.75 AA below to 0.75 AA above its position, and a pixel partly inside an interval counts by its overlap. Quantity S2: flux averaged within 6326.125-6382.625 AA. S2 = 18.6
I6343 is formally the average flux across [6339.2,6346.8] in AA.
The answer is 19.2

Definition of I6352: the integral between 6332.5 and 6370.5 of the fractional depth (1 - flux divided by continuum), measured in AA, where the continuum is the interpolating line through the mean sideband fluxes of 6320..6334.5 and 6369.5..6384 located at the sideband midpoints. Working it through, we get -0.6 AA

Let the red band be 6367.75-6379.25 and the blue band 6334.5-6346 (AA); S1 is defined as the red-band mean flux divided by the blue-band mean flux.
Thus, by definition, 1.02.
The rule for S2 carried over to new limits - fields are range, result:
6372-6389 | 18.6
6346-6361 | 18.7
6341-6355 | 19.2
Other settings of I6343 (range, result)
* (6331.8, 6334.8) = 19.6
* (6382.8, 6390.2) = 18.7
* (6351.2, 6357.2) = 18.7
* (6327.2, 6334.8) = 18.8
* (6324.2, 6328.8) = 18.4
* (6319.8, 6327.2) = 18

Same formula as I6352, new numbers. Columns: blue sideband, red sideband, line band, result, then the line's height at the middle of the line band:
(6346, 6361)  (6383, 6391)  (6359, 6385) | 0.19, 18.7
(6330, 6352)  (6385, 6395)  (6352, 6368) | 0.26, 18.7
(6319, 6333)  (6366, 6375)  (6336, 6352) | -0.26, 18.7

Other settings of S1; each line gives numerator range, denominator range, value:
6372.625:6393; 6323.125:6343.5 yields 0.99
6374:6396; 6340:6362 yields 0.98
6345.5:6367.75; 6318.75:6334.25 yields 1.02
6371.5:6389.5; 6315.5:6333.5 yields 1.01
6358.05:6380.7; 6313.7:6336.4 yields 1.02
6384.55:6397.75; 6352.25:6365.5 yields 1.02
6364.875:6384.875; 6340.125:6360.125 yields 1.00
